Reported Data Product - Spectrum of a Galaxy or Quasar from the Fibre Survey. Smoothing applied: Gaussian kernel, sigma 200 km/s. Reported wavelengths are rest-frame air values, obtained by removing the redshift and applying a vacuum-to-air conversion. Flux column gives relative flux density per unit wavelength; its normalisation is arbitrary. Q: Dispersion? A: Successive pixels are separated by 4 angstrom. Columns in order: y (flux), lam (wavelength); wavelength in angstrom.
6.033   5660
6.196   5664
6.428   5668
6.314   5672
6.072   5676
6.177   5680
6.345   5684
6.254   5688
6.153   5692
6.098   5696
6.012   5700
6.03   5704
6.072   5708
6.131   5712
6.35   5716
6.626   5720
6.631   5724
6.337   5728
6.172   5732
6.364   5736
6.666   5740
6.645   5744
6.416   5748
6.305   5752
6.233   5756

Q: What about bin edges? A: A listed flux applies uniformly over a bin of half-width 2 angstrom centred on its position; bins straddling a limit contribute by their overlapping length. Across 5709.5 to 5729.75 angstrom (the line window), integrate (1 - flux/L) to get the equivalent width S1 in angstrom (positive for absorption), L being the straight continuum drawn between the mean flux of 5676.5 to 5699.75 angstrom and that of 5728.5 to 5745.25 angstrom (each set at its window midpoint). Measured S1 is -0.2 angstrom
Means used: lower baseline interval 6.18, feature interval 6.41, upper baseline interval 6.44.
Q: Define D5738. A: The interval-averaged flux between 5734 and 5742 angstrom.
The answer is 6.52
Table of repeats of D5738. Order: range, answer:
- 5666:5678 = 6.27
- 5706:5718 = 6.18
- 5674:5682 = 6.12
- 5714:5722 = 6.49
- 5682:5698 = 6.21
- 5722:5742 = 6.43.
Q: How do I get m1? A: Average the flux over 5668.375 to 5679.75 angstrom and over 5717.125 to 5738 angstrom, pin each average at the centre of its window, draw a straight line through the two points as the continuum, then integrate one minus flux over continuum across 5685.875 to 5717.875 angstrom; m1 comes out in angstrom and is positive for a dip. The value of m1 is 1.0 angstrom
